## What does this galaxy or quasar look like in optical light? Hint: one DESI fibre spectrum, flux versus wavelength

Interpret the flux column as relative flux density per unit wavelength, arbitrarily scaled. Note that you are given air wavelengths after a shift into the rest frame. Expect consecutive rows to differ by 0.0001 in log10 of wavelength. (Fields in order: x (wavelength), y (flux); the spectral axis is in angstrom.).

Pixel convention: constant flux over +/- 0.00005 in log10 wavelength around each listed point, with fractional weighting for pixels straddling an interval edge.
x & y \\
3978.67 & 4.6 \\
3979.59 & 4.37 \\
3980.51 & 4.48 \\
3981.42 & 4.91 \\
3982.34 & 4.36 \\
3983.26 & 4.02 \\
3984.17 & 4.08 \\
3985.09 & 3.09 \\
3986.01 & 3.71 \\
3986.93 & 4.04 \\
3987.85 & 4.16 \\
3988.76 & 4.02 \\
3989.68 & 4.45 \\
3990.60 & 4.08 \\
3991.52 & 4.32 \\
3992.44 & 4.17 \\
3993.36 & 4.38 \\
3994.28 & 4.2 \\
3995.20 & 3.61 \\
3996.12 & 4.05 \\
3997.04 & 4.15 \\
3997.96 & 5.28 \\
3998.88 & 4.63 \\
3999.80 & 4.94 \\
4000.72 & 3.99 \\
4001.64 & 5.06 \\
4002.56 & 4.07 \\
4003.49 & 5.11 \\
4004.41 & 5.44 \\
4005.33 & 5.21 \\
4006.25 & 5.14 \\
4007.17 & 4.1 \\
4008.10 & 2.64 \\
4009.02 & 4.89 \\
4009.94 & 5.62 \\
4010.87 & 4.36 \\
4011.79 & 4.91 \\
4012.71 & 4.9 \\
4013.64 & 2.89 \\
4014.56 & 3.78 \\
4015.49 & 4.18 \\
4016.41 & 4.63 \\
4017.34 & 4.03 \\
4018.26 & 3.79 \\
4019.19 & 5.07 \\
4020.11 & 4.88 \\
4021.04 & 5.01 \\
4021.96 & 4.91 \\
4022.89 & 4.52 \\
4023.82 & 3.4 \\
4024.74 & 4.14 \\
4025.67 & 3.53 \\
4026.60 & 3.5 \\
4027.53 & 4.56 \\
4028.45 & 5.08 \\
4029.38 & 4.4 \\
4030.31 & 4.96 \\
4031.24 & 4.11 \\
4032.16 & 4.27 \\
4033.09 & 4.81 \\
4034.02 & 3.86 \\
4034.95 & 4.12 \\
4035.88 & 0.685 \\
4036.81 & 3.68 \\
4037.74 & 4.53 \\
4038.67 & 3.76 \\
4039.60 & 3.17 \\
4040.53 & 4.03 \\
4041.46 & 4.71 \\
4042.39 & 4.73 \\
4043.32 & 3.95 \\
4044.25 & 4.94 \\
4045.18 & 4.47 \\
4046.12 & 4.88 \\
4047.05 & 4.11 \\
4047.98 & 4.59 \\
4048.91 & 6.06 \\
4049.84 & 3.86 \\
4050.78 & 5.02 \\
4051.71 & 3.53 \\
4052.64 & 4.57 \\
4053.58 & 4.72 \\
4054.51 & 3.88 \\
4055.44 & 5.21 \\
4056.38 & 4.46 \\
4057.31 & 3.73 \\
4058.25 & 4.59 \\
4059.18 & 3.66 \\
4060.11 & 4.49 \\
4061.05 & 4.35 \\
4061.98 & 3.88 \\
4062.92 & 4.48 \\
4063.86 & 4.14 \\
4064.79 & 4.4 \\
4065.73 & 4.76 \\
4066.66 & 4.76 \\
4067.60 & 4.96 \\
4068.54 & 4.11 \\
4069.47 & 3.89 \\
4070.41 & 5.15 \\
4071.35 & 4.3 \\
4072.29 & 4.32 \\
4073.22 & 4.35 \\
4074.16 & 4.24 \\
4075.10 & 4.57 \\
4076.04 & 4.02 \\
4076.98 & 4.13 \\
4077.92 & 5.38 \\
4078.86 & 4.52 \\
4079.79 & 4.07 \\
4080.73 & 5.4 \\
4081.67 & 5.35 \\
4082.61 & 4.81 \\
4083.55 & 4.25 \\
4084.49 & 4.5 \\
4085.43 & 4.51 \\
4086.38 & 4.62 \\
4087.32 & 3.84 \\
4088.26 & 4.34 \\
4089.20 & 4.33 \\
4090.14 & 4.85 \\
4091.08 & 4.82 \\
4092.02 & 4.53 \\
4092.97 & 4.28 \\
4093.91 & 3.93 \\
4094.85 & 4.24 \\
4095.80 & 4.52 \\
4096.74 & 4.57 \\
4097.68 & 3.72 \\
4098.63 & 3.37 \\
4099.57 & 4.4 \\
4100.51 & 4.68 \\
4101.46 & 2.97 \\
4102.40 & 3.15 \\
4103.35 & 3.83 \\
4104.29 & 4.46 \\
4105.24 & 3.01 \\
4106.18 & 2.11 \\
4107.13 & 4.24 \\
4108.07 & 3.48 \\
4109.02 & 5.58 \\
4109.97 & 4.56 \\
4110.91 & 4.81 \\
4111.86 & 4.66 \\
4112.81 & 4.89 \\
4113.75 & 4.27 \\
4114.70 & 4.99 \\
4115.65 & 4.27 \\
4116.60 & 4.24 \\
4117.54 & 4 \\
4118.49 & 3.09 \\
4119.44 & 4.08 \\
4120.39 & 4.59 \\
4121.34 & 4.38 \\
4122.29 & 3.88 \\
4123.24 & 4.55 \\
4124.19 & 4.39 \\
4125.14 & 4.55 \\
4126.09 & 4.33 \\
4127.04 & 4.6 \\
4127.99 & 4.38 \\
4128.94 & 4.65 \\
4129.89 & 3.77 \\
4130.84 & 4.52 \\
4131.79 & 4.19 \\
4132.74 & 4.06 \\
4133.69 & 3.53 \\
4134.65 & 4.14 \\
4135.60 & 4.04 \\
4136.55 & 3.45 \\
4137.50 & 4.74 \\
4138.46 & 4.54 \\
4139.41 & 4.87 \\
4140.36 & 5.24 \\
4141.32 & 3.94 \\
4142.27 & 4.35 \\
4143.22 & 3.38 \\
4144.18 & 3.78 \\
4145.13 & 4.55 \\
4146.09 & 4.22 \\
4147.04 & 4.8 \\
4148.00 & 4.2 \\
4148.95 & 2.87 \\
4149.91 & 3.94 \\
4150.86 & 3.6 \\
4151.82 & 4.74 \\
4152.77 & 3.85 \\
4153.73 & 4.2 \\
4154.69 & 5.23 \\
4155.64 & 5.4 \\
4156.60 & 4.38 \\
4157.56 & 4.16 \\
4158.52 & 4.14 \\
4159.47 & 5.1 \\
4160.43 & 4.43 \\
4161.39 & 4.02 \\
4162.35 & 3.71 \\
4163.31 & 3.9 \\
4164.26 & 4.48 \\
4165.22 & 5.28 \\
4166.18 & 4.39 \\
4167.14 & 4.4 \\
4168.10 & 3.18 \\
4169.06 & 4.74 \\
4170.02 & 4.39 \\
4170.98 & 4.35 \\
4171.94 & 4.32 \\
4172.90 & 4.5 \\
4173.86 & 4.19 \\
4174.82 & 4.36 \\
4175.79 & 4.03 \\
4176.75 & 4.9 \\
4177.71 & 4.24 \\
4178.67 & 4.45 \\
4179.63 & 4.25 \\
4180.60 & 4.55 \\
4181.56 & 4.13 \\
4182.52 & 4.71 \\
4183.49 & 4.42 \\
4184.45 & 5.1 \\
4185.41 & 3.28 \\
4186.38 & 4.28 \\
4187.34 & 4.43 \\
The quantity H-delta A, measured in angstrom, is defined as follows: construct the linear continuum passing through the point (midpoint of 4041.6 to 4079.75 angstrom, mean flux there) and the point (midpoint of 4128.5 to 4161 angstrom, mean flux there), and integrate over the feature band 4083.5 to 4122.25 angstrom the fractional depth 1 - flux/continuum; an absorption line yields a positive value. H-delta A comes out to 1.5 angstrom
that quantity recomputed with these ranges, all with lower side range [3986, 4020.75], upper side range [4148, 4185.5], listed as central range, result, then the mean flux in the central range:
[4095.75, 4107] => 1.65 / 3.72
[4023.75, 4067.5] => 1.24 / 4.26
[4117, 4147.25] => 0.77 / 4.23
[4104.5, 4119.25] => 0.68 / 4.15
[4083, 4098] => -0.04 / 4.37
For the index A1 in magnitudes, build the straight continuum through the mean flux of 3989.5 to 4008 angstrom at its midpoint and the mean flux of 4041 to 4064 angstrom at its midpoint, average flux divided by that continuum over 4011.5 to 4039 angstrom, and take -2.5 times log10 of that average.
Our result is 0.08 mag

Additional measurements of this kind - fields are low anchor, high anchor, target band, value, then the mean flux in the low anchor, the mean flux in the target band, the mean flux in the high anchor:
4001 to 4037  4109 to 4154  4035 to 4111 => 0.00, 4.32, 4.28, 4.26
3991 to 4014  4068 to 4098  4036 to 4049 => 0.05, 4.49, 4.25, 4.46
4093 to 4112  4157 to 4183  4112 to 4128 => -0.06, 4.01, 4.33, 4.34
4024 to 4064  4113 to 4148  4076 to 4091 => -0.08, 4.23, 4.58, 4.26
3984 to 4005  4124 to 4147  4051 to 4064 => 0.00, 4.31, 4.28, 4.27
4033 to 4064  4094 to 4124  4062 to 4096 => -0.08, 4.22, 4.48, 4.12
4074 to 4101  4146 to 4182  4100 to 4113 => 0.10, 4.44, 4.01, 4.32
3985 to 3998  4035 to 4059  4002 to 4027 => -0.06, 4.1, 4.4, 4.23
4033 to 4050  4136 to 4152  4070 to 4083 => -0.11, 4.15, 4.61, 4.18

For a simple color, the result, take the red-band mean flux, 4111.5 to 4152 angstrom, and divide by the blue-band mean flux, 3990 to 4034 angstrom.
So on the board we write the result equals 0.96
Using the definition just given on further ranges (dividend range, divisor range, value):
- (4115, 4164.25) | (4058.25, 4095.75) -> 0.95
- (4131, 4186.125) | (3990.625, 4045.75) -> 1.00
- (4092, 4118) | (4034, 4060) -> 0.98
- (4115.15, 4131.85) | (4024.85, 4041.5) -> 1.07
